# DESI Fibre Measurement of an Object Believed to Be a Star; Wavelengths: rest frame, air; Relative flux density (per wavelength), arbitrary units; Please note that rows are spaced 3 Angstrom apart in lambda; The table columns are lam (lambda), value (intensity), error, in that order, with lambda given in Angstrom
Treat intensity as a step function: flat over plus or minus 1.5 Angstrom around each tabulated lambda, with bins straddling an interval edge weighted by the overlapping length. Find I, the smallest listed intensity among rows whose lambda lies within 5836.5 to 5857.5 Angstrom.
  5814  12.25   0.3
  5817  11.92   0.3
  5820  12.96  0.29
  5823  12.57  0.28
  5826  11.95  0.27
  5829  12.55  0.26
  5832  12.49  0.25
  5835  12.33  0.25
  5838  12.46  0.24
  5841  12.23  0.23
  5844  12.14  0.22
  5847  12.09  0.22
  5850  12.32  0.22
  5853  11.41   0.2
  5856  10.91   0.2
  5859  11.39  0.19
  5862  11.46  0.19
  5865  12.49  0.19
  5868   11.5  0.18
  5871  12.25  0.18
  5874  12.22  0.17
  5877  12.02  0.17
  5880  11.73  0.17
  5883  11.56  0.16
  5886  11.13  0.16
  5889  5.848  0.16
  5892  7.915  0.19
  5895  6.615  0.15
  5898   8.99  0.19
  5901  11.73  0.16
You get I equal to 10.91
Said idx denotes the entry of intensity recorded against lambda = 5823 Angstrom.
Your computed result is 12.57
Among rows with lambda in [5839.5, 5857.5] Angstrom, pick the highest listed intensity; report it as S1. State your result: 12.32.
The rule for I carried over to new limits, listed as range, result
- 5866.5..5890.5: 5.848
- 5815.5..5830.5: 11.92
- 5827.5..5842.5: 12.23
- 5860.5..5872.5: 11.46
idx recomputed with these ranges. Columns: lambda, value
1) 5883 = 11.56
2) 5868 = 11.5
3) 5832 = 12.49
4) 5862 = 11.46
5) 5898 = 8.99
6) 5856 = 10.91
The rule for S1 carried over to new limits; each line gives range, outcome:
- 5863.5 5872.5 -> 12.49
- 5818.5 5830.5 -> 12.96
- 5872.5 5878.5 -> 12.22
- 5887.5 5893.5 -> 7.915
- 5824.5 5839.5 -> 12.55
